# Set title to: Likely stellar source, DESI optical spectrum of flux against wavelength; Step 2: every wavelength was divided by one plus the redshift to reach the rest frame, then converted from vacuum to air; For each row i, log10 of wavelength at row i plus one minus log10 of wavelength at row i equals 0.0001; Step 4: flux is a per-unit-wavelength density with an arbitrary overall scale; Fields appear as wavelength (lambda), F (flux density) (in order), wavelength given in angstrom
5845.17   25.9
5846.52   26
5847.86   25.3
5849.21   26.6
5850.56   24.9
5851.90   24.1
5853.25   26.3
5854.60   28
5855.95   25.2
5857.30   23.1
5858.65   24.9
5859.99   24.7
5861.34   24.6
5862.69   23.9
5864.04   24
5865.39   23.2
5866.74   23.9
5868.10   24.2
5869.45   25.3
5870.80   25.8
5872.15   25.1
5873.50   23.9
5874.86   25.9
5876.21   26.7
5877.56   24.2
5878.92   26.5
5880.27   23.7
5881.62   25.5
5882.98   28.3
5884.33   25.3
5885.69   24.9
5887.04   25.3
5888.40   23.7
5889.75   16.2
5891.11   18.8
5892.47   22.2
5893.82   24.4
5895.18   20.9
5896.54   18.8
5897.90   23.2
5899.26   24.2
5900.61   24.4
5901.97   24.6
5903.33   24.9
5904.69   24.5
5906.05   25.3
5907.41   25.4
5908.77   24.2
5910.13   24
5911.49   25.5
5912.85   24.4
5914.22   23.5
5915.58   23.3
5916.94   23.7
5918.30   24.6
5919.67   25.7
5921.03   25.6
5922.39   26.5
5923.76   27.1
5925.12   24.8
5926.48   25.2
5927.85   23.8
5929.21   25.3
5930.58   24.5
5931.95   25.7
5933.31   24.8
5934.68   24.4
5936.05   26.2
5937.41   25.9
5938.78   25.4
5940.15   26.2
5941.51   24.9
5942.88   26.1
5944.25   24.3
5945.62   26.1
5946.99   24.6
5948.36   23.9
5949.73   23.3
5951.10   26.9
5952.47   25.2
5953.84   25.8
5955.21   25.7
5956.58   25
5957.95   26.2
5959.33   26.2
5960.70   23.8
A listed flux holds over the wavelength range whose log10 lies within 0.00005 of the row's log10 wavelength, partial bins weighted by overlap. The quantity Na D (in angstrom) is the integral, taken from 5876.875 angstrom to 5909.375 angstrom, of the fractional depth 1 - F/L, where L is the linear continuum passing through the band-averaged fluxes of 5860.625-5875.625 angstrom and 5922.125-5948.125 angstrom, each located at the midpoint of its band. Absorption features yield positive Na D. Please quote 1.44 angstrom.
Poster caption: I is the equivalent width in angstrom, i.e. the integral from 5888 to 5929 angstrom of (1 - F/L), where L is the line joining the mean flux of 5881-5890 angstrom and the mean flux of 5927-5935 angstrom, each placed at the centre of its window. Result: 1.4 angstrom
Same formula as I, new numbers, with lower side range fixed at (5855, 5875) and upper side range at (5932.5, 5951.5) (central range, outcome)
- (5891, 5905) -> 1.06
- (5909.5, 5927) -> 0.05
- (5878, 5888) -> -0.36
